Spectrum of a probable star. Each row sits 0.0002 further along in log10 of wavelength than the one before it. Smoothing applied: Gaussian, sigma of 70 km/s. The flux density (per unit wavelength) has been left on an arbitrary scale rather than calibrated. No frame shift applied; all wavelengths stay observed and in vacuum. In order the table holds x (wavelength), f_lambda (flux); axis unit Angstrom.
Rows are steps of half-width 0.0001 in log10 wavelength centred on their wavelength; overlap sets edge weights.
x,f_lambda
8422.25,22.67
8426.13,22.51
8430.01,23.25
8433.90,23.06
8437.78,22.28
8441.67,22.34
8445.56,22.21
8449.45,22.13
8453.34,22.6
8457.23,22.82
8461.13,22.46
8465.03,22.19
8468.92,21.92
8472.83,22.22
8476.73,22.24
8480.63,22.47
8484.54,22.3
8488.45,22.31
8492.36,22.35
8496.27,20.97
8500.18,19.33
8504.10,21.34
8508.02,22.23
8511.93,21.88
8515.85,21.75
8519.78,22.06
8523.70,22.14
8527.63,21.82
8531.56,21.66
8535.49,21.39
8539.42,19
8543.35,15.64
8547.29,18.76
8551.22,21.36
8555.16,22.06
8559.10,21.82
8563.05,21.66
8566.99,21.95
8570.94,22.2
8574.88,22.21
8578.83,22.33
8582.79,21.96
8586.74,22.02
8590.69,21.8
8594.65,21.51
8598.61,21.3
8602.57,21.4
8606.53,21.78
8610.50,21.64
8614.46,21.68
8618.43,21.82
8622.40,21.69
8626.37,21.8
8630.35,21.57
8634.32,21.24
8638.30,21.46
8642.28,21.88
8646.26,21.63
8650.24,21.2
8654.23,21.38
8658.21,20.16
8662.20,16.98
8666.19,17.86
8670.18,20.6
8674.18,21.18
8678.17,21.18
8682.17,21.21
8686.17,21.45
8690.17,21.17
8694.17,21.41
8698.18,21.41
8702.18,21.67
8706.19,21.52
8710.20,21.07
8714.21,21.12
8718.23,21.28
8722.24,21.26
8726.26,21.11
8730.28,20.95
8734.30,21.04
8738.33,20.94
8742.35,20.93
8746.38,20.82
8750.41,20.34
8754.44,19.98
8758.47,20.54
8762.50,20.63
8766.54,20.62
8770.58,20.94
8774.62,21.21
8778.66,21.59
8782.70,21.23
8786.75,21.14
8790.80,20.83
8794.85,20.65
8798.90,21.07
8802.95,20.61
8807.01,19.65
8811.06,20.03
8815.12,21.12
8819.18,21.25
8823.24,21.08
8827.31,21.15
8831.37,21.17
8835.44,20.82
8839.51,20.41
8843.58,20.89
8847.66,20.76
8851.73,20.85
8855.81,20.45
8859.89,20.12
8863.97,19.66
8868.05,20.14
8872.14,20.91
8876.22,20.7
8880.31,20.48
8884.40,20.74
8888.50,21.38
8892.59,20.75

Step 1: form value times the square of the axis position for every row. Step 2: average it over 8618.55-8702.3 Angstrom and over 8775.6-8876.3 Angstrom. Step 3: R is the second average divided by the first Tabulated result 1.03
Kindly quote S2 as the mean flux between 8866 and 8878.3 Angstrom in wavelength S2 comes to 20.6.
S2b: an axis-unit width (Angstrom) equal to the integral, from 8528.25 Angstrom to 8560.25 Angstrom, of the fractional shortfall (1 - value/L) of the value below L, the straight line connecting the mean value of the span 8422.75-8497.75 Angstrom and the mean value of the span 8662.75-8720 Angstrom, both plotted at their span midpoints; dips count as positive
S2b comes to 2.3 Angstrom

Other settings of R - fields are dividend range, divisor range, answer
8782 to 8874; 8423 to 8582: 1.03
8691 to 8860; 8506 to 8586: 1.03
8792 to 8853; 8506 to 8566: 1.06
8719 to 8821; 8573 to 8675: 1.01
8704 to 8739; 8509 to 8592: 1.03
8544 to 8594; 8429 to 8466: 0.98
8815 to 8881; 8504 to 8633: 1.03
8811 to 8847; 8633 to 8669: 1.07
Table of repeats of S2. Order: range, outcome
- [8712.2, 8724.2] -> 21.2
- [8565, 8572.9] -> 22.1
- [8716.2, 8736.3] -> 21.1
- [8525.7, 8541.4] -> 21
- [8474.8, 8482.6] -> 22.4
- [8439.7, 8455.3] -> 22.3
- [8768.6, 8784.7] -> 21.3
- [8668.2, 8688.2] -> 21.1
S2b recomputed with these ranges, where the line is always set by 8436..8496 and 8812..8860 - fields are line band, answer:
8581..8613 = 0.1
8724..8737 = 0.1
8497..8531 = 0.8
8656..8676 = 2.0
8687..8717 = 0.0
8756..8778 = 0.3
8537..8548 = 2.1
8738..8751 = 0.3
